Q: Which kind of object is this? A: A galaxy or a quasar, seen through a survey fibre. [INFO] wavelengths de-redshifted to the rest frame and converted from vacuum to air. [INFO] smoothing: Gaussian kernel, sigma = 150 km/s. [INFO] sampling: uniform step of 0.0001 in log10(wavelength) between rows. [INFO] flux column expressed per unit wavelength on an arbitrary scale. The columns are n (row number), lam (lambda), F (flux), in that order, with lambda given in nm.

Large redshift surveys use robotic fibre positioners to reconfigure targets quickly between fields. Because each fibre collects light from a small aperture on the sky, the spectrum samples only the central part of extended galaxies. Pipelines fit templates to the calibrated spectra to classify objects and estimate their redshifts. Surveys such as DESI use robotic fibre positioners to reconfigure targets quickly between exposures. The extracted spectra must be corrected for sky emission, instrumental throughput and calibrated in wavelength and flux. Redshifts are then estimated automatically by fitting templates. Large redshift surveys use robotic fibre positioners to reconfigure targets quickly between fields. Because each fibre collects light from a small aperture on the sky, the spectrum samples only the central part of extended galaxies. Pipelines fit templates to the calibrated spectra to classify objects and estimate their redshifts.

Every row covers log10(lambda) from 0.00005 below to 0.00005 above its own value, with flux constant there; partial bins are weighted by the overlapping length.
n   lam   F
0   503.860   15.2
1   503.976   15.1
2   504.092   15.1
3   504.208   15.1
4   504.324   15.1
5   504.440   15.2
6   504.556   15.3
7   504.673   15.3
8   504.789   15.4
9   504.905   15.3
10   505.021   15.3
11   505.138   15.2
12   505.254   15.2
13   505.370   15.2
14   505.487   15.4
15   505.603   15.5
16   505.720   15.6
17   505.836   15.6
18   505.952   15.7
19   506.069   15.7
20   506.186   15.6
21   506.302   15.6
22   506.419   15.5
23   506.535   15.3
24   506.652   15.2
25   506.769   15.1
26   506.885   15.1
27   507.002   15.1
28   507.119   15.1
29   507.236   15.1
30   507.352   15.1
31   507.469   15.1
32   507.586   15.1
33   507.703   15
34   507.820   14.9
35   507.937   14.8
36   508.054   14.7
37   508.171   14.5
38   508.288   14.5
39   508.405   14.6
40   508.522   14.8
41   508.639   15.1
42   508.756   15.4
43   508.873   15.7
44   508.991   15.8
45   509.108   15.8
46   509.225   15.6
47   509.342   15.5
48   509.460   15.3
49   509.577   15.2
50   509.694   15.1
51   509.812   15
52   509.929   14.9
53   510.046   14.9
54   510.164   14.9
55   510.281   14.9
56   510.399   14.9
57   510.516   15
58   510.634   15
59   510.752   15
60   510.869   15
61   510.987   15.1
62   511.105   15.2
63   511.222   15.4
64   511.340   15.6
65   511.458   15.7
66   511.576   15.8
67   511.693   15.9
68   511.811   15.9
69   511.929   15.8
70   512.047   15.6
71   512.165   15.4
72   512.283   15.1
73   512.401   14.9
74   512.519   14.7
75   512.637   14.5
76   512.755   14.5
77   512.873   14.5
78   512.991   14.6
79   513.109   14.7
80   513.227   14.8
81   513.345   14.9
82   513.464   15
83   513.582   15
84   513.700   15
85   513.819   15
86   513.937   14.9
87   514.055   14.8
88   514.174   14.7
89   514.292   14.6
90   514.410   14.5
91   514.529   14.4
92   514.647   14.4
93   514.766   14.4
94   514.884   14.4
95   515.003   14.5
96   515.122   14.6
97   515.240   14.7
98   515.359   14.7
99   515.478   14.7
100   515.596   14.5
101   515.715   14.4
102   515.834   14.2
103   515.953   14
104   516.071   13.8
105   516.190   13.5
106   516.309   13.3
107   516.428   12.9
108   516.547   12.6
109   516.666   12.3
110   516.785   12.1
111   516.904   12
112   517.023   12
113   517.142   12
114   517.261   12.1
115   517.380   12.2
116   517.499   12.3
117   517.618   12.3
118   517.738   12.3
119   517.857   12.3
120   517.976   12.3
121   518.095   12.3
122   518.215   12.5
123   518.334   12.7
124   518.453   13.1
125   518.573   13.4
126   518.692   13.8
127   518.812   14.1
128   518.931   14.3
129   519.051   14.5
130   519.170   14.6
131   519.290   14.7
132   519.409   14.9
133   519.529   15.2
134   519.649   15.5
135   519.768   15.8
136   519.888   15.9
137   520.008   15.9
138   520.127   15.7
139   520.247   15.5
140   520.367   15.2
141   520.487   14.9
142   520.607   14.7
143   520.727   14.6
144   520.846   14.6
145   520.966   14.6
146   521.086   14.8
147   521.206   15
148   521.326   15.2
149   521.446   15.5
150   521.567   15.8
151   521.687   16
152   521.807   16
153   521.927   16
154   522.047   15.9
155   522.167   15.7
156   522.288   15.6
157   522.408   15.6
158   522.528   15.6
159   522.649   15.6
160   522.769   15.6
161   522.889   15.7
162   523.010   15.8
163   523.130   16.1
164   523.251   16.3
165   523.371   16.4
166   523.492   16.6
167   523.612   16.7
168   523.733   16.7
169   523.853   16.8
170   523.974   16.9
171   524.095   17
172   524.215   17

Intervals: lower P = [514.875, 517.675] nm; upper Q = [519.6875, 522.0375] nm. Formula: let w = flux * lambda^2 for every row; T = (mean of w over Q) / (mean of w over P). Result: 1.2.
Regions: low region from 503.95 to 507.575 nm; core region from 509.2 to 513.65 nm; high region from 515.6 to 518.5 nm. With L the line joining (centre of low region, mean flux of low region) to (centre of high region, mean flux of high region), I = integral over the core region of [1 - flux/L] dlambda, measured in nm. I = -0.35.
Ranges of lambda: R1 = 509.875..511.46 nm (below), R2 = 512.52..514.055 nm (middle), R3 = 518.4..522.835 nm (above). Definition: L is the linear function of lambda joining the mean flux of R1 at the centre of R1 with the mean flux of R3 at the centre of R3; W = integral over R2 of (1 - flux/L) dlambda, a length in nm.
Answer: 0.03 nm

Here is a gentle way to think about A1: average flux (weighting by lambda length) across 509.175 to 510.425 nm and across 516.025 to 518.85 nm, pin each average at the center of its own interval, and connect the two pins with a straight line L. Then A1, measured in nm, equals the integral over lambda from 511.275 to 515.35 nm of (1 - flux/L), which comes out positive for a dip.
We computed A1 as -0.28 nm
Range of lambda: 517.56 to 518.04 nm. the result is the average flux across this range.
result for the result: 12.3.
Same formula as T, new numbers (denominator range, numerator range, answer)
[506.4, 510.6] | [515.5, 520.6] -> 0.94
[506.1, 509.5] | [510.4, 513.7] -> 1.01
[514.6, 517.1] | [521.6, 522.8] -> 1.18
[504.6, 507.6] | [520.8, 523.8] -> 1.09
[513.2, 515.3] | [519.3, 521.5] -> 1.06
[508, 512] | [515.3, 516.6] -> 0.93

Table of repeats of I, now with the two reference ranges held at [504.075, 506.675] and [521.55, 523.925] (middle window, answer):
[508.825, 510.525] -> 0.03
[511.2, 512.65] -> 0.02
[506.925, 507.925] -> 0.03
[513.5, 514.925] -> 0.09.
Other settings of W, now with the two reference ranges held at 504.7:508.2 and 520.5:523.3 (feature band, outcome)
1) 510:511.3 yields 0.023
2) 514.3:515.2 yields 0.053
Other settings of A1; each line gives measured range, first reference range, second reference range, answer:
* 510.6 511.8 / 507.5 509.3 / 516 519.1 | -0.08 nm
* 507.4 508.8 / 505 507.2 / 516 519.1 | 0.00 nm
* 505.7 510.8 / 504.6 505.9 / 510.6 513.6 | 0.03 nm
